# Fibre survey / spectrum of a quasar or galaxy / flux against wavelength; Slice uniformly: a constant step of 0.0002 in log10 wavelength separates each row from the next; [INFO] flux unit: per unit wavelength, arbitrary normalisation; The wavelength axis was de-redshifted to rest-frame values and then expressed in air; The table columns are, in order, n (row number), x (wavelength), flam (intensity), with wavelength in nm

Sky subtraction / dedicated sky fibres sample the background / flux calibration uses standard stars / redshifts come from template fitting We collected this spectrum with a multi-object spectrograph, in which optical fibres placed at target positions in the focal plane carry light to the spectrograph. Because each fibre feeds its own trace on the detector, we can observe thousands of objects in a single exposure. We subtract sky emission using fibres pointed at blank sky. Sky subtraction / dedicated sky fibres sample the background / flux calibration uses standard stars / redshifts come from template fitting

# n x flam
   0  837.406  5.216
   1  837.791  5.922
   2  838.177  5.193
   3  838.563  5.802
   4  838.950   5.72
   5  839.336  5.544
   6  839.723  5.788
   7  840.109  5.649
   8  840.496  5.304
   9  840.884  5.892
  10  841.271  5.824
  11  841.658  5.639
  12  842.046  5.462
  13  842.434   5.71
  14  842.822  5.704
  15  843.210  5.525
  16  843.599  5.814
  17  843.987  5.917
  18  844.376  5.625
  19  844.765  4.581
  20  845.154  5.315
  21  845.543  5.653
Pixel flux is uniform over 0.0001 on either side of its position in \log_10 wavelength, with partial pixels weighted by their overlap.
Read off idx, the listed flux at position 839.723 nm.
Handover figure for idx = 5.788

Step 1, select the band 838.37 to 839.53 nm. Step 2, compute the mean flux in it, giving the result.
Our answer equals 5.69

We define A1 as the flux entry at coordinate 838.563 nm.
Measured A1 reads 5.802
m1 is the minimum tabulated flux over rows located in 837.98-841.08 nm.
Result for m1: 5.193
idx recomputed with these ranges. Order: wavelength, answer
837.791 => 5.922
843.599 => 5.814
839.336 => 5.544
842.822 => 5.704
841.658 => 5.639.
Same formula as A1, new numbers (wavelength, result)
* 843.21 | 5.525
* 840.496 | 5.304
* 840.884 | 5.892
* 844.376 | 5.625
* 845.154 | 5.315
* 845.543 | 5.653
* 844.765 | 4.581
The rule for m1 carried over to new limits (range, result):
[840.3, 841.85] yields 5.304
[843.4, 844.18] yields 5.814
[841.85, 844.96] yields 4.581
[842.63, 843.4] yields 5.525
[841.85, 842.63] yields 5.462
